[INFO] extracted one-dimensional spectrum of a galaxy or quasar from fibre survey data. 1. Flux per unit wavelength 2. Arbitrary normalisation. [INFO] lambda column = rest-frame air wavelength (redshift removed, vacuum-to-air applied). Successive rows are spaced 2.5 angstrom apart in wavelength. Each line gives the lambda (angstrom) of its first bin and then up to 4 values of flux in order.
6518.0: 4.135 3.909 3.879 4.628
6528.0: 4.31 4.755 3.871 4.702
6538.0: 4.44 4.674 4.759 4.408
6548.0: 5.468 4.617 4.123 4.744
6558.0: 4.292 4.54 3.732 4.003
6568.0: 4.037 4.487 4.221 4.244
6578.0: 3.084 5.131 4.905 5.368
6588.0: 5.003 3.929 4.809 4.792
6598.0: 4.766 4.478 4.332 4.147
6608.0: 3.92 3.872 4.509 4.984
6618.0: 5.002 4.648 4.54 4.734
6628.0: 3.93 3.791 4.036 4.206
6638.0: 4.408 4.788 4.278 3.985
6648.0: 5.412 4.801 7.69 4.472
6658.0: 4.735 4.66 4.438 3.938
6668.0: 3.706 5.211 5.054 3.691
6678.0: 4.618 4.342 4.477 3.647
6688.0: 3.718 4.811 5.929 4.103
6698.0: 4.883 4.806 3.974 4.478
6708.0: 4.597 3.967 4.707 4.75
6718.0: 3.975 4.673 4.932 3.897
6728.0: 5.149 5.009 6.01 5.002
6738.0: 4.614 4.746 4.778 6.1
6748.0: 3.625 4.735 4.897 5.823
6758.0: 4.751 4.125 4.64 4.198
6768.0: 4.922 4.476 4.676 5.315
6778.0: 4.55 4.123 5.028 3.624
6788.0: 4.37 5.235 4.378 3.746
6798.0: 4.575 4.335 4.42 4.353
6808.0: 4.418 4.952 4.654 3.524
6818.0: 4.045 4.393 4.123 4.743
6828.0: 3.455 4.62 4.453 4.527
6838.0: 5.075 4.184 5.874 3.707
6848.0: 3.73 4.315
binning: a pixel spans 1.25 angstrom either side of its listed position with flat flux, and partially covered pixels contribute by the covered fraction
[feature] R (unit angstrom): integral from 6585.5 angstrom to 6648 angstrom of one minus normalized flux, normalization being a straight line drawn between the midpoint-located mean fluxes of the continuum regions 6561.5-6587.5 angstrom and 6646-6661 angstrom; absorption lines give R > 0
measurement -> 4.79 angstrom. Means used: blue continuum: 4.34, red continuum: 5.26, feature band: 4.45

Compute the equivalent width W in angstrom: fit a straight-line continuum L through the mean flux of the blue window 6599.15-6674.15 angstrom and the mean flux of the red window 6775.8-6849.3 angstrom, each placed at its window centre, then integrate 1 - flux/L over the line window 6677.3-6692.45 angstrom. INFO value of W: 0.6 angstrom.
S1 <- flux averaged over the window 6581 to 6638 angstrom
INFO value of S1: 4.49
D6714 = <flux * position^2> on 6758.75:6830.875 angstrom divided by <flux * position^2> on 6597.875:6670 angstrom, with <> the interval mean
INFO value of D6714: 1.0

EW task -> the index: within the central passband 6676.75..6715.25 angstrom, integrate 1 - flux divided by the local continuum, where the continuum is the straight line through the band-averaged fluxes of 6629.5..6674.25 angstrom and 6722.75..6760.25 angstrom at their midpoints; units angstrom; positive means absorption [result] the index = 2.4 angstrom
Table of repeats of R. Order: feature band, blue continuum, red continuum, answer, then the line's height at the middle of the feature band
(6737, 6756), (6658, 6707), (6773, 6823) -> -1.9 angstrom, 4.44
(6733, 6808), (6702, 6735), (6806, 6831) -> -3.2 angstrom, 4.45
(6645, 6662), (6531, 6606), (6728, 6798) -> -2.1 angstrom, 4.59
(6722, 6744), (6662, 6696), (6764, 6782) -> -1.8 angstrom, 4.53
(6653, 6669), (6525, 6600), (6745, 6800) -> -0.2 angstrom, 4.55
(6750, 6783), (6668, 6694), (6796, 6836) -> -2.5 angstrom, 4.39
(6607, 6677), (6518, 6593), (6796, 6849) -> -2.3 angstrom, 4.41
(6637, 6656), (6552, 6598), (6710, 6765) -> -1.8 angstrom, 4.58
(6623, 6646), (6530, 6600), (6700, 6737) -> 1.5 angstrom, 4.57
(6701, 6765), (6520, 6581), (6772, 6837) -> -4.6 angstrom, 4.4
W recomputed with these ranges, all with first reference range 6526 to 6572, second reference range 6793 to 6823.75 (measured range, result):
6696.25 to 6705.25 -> -0.33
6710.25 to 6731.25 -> -1.11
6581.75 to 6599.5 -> -1.49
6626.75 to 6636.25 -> 0.91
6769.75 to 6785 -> -1.17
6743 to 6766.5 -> -2.40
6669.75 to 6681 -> -0.51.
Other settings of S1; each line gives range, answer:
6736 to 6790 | 4.68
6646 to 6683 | 4.74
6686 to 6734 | 4.63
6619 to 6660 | 4.66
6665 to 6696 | 4.42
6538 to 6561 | 4.62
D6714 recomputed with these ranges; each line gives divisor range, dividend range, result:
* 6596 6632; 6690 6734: 1.10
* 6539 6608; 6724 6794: 1.12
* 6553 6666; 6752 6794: 1.08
